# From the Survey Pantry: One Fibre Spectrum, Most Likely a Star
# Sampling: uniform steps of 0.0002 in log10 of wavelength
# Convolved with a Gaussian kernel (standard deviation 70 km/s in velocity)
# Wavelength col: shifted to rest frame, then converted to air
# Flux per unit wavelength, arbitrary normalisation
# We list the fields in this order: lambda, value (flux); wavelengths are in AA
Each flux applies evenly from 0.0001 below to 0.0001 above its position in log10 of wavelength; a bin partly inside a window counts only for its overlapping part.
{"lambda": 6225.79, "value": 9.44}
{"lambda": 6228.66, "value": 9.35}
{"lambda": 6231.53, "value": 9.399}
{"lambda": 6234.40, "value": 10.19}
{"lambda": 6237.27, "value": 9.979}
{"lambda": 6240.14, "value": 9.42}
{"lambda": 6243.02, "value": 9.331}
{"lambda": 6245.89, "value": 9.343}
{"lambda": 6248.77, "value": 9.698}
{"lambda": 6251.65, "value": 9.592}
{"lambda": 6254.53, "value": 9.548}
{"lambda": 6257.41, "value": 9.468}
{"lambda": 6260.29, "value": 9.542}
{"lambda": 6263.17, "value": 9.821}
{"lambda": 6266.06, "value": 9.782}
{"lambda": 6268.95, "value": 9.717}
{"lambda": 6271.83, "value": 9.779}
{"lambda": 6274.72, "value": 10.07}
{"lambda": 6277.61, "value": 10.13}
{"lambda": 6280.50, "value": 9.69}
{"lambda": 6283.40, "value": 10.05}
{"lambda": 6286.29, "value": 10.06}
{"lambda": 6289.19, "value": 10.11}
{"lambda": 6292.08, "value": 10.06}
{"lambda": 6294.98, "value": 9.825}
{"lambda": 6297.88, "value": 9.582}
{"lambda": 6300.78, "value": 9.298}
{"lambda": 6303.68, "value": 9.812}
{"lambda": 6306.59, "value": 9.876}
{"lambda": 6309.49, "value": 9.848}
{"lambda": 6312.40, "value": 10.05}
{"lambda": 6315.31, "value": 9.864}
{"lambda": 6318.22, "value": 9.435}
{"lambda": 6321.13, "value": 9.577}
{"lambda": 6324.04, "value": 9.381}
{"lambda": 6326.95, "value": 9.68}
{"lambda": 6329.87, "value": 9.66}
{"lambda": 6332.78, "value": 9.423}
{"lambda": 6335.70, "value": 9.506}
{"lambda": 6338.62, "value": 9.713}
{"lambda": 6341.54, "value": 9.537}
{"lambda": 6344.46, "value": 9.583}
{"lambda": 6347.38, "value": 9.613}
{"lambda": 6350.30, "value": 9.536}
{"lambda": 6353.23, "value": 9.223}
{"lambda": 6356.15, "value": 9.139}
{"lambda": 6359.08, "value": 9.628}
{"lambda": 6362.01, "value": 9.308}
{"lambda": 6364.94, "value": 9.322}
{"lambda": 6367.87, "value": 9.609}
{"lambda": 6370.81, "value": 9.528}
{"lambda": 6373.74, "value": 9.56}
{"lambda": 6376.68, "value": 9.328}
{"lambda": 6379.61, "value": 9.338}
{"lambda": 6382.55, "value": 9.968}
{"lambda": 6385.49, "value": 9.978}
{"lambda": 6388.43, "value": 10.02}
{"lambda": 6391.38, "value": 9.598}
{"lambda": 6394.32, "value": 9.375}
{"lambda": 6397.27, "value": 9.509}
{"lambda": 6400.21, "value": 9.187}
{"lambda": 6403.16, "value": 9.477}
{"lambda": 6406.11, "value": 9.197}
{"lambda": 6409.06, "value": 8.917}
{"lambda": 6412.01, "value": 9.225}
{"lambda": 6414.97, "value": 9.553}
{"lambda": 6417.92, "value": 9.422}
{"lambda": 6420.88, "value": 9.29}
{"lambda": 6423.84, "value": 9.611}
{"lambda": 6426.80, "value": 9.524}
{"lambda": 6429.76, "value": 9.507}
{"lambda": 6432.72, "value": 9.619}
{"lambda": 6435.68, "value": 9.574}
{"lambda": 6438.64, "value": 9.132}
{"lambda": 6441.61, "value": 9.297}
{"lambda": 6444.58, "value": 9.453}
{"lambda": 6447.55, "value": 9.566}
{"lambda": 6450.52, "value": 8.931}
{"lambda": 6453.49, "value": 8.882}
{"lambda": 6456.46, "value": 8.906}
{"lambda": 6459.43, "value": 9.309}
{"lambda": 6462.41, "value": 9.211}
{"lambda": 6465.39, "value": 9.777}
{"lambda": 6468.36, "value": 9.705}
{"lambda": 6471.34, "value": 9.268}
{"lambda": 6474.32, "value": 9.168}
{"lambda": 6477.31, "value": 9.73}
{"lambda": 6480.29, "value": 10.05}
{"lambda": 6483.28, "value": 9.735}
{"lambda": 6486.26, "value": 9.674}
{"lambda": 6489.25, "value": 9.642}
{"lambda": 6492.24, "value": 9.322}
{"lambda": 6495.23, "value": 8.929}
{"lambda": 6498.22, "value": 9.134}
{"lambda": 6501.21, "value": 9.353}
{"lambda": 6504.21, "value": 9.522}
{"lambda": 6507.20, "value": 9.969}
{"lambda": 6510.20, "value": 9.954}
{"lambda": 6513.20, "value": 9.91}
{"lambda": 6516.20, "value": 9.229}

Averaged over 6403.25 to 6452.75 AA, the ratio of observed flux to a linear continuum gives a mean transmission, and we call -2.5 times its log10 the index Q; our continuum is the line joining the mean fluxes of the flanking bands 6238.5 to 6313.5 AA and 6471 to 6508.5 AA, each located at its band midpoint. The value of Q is 0.025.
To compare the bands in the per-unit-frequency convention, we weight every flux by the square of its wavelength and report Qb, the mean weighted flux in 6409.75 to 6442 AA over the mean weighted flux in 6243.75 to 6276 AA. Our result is 1.03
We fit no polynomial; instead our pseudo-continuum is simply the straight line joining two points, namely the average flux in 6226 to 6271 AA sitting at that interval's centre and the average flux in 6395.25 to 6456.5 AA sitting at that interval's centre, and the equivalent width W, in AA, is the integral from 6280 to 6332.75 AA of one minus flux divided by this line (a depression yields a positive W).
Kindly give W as -1.3 AA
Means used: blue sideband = 9.61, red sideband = 9.33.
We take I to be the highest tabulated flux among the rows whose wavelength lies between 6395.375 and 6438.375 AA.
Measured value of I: 9.619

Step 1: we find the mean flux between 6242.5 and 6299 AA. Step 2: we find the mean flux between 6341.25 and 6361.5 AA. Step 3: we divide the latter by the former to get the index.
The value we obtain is 0.97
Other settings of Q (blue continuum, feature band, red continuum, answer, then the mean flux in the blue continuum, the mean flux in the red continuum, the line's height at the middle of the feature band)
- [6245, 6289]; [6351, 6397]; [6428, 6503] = 0.005 mag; 9.77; 9.4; 9.57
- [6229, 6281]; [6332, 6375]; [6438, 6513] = 0.011 mag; 9.69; 9.44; 9.58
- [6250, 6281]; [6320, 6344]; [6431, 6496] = 0.008 mag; 9.74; 9.41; 9.63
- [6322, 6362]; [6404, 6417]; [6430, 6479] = 0.020 mag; 9.5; 9.35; 9.41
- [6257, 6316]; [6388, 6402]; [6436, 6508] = 0.010 mag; 9.84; 9.4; 9.58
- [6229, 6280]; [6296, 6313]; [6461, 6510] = -0.009 mag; 9.69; 9.52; 9.65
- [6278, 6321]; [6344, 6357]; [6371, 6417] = 0.025 mag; 9.82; 9.48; 9.64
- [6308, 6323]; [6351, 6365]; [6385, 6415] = 0.029 mag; 9.74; 9.43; 9.59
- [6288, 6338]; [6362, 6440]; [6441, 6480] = 0.002 mag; 9.7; 9.35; 9.49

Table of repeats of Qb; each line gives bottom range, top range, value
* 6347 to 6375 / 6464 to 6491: 1.06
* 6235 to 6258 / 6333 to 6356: 1.02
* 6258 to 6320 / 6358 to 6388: 1.00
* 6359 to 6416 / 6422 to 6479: 1.01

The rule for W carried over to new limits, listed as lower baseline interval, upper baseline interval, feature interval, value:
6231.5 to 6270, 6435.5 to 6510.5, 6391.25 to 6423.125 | 0.5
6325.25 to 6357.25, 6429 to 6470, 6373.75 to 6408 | -0.4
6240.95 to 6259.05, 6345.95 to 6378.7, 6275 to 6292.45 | -1.0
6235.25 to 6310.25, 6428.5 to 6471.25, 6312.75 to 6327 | 0.0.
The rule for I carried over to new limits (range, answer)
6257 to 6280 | 10.13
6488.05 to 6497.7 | 9.642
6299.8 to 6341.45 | 10.05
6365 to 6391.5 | 10.02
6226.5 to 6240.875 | 10.19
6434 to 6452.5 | 9.574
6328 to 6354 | 9.713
